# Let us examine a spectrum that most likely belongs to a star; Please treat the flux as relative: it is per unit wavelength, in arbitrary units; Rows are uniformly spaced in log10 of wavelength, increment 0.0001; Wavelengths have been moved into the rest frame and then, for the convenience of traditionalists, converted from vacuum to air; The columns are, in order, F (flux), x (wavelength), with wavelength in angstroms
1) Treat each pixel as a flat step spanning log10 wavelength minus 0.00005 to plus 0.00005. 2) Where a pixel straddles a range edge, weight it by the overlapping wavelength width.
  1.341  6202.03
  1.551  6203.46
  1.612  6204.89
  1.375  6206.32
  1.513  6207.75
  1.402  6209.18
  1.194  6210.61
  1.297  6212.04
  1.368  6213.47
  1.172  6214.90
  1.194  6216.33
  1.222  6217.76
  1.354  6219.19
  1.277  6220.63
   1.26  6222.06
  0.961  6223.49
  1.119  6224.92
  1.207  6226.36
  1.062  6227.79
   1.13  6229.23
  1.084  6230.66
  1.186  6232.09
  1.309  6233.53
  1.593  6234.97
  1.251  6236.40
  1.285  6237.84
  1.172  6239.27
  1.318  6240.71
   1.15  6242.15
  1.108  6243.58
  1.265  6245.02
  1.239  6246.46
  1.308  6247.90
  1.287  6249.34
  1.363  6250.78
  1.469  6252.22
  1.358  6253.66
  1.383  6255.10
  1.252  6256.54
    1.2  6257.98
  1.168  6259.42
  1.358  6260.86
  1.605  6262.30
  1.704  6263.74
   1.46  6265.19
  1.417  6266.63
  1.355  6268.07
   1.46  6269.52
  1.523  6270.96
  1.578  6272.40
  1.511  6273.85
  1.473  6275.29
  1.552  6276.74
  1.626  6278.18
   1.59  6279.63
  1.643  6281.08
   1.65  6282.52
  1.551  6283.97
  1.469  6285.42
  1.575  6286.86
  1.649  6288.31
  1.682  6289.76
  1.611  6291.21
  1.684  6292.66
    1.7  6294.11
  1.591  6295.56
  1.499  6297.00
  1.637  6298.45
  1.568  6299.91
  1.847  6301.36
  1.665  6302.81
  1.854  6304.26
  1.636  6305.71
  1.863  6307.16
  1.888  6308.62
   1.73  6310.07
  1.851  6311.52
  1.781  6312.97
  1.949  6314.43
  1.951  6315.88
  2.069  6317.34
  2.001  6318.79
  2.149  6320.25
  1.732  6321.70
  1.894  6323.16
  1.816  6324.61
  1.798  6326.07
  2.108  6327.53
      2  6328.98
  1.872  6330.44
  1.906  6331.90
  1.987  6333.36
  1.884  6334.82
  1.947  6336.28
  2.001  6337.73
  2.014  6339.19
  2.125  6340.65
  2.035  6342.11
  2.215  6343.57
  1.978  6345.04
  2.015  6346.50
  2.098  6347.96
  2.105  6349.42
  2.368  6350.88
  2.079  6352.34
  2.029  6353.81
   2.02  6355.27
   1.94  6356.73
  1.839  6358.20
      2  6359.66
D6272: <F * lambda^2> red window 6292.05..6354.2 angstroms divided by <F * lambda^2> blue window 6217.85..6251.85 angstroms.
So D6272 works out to 1.59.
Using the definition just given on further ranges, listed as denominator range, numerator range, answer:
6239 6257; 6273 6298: 1.25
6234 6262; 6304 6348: 1.53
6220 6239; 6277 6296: 1.36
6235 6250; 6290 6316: 1.41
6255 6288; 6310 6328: 1.31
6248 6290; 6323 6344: 1.36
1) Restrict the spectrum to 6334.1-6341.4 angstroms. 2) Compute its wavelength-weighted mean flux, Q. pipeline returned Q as 2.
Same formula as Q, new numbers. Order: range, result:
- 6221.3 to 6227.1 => 1.14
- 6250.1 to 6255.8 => 1.39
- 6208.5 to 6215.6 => 1.29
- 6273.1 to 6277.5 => 1.51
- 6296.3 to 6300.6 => 1.56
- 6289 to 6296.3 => 1.65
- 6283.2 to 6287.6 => 1.53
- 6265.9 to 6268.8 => 1.39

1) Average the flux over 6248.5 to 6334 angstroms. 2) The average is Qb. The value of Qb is 1.65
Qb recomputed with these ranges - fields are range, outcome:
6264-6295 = 1.56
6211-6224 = 1.24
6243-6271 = 1.36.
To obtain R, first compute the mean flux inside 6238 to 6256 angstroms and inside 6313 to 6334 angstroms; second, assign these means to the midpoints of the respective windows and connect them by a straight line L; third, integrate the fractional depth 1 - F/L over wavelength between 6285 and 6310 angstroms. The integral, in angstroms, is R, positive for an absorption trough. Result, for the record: 0.6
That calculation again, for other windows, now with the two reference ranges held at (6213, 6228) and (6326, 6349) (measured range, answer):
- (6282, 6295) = 0.4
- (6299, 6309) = 0.1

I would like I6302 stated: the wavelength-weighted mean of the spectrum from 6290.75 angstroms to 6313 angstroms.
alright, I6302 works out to 1.71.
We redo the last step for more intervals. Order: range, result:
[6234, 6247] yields 1.27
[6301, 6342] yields 1.91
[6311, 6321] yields 1.97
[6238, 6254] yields 1.27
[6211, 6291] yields 1.36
